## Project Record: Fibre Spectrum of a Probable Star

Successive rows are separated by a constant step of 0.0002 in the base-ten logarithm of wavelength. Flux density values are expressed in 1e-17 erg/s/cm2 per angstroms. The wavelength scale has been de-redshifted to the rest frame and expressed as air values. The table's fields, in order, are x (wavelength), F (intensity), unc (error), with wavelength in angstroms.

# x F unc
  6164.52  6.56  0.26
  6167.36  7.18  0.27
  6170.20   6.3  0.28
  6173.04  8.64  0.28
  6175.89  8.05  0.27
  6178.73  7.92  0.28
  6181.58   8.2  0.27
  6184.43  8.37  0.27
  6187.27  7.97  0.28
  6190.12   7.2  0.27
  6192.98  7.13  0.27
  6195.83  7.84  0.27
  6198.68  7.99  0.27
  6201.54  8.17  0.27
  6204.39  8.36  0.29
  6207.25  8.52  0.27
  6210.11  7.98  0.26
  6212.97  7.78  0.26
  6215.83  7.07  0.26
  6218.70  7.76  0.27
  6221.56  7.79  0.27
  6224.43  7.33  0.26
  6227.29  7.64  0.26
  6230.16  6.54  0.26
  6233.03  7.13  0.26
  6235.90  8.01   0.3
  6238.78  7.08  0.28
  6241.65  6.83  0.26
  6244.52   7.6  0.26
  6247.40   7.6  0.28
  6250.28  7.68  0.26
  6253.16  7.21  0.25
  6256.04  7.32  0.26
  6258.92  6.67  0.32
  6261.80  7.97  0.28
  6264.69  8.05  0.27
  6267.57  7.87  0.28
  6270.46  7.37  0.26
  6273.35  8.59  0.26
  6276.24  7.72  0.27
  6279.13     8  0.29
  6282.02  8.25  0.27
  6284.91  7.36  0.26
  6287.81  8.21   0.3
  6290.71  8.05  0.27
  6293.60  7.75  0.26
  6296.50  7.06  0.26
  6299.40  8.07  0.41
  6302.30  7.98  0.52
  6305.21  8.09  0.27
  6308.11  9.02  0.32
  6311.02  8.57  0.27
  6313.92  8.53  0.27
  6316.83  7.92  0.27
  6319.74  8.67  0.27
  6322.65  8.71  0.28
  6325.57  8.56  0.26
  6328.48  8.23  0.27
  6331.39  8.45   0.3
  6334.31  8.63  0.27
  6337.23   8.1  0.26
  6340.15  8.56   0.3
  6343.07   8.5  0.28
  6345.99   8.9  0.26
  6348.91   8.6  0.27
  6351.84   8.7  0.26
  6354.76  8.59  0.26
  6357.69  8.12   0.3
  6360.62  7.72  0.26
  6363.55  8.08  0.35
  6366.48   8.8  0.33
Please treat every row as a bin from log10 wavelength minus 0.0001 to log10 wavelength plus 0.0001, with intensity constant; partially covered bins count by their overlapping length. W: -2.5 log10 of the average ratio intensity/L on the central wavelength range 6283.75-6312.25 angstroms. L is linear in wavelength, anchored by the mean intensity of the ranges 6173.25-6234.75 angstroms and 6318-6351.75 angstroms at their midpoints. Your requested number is 0.04 mag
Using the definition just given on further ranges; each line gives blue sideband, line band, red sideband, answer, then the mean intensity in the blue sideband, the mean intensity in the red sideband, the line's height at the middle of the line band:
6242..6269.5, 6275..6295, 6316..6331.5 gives 0.001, 7.52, 8.44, 7.92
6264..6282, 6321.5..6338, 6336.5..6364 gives -0.022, 7.96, 8.41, 8.29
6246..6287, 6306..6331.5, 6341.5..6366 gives -0.050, 7.7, 8.42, 8.13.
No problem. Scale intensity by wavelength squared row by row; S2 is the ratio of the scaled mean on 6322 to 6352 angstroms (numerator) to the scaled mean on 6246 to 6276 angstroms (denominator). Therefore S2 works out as 1.14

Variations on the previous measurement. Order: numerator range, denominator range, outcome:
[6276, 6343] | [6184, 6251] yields 1.11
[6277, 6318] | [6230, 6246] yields 1.13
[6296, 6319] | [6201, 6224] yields 1.07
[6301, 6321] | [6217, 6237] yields 1.16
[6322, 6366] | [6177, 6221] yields 1.12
